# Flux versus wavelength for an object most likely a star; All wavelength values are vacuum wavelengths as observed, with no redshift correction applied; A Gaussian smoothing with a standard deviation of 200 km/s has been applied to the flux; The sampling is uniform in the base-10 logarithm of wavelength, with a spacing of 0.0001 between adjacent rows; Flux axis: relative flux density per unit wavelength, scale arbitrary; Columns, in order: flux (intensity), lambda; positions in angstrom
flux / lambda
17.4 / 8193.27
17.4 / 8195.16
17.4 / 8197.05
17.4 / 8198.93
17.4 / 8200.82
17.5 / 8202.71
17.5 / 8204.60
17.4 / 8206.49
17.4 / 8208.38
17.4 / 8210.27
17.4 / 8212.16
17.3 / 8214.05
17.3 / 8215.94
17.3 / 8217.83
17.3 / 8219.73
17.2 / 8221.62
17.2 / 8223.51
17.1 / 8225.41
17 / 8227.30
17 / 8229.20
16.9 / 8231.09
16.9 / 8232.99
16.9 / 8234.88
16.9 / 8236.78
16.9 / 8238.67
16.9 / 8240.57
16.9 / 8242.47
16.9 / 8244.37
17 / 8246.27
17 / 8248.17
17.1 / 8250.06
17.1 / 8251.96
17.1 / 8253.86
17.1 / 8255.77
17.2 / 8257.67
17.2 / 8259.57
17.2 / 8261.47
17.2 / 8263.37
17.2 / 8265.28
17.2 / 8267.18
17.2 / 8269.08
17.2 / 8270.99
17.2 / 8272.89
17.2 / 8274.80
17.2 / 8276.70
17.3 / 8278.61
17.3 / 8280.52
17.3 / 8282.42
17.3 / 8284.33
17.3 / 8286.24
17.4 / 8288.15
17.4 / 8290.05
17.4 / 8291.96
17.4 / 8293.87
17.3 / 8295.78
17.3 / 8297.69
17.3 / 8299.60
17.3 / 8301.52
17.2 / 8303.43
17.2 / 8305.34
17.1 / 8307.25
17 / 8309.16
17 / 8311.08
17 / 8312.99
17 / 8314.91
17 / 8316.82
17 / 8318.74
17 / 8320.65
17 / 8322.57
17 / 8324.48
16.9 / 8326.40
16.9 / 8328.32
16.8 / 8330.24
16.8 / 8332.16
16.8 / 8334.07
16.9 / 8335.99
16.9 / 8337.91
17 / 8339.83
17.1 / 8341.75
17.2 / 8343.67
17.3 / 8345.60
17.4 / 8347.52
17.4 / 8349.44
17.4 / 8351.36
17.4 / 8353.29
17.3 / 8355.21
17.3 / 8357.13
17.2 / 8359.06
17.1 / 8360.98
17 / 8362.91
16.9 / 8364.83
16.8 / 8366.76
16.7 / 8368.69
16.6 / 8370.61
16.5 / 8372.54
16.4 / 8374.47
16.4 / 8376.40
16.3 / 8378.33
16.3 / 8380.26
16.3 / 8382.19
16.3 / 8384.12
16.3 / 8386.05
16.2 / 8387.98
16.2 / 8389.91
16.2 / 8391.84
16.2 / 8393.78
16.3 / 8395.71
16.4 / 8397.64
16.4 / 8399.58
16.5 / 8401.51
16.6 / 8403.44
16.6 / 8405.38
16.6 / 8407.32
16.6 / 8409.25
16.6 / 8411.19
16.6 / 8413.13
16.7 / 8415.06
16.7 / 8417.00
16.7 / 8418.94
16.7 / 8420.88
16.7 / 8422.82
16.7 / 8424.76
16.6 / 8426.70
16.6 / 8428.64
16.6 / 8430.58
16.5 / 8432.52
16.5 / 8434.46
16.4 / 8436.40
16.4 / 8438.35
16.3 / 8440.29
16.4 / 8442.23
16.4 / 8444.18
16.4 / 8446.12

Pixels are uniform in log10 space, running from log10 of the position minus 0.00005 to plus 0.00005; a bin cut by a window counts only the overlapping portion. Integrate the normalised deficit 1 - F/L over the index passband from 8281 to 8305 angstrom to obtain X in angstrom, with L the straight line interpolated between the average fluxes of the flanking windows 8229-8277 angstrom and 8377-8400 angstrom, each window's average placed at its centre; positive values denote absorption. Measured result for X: -0.69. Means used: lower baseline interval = 17.1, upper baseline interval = 16.3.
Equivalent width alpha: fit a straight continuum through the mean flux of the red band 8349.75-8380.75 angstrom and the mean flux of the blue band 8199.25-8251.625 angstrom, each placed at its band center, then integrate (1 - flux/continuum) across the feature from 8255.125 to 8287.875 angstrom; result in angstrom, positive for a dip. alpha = -0.33 angstrom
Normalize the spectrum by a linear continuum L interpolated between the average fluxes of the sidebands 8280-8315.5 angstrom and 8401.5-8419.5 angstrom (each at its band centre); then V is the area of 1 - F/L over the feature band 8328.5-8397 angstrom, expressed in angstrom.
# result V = 0.4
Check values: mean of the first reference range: 17.2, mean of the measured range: 16.8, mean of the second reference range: 16.6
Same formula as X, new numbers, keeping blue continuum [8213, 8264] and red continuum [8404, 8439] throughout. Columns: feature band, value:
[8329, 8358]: -0.6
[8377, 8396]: 0.5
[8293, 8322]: -0.4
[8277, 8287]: -0.2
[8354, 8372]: -0.2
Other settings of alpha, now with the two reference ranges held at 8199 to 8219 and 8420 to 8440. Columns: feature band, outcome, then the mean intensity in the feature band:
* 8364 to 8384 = 0.31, 16.5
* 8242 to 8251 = 0.14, 17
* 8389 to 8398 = 0.24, 16.3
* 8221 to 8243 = 0.40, 17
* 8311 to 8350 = -0.19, 17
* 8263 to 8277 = -0.04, 17.2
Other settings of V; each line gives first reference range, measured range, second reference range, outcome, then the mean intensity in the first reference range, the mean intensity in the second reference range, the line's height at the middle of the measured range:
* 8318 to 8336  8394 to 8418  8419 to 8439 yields 0.2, 16.9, 16.6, 16.7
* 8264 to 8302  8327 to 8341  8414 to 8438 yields 0.1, 17.3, 16.6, 17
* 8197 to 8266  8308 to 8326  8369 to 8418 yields -0.2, 17.2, 16.4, 16.8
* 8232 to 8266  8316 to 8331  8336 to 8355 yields 0.2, 17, 17.2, 17.2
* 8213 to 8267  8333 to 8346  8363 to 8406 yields -0.3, 17.1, 16.4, 16.6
